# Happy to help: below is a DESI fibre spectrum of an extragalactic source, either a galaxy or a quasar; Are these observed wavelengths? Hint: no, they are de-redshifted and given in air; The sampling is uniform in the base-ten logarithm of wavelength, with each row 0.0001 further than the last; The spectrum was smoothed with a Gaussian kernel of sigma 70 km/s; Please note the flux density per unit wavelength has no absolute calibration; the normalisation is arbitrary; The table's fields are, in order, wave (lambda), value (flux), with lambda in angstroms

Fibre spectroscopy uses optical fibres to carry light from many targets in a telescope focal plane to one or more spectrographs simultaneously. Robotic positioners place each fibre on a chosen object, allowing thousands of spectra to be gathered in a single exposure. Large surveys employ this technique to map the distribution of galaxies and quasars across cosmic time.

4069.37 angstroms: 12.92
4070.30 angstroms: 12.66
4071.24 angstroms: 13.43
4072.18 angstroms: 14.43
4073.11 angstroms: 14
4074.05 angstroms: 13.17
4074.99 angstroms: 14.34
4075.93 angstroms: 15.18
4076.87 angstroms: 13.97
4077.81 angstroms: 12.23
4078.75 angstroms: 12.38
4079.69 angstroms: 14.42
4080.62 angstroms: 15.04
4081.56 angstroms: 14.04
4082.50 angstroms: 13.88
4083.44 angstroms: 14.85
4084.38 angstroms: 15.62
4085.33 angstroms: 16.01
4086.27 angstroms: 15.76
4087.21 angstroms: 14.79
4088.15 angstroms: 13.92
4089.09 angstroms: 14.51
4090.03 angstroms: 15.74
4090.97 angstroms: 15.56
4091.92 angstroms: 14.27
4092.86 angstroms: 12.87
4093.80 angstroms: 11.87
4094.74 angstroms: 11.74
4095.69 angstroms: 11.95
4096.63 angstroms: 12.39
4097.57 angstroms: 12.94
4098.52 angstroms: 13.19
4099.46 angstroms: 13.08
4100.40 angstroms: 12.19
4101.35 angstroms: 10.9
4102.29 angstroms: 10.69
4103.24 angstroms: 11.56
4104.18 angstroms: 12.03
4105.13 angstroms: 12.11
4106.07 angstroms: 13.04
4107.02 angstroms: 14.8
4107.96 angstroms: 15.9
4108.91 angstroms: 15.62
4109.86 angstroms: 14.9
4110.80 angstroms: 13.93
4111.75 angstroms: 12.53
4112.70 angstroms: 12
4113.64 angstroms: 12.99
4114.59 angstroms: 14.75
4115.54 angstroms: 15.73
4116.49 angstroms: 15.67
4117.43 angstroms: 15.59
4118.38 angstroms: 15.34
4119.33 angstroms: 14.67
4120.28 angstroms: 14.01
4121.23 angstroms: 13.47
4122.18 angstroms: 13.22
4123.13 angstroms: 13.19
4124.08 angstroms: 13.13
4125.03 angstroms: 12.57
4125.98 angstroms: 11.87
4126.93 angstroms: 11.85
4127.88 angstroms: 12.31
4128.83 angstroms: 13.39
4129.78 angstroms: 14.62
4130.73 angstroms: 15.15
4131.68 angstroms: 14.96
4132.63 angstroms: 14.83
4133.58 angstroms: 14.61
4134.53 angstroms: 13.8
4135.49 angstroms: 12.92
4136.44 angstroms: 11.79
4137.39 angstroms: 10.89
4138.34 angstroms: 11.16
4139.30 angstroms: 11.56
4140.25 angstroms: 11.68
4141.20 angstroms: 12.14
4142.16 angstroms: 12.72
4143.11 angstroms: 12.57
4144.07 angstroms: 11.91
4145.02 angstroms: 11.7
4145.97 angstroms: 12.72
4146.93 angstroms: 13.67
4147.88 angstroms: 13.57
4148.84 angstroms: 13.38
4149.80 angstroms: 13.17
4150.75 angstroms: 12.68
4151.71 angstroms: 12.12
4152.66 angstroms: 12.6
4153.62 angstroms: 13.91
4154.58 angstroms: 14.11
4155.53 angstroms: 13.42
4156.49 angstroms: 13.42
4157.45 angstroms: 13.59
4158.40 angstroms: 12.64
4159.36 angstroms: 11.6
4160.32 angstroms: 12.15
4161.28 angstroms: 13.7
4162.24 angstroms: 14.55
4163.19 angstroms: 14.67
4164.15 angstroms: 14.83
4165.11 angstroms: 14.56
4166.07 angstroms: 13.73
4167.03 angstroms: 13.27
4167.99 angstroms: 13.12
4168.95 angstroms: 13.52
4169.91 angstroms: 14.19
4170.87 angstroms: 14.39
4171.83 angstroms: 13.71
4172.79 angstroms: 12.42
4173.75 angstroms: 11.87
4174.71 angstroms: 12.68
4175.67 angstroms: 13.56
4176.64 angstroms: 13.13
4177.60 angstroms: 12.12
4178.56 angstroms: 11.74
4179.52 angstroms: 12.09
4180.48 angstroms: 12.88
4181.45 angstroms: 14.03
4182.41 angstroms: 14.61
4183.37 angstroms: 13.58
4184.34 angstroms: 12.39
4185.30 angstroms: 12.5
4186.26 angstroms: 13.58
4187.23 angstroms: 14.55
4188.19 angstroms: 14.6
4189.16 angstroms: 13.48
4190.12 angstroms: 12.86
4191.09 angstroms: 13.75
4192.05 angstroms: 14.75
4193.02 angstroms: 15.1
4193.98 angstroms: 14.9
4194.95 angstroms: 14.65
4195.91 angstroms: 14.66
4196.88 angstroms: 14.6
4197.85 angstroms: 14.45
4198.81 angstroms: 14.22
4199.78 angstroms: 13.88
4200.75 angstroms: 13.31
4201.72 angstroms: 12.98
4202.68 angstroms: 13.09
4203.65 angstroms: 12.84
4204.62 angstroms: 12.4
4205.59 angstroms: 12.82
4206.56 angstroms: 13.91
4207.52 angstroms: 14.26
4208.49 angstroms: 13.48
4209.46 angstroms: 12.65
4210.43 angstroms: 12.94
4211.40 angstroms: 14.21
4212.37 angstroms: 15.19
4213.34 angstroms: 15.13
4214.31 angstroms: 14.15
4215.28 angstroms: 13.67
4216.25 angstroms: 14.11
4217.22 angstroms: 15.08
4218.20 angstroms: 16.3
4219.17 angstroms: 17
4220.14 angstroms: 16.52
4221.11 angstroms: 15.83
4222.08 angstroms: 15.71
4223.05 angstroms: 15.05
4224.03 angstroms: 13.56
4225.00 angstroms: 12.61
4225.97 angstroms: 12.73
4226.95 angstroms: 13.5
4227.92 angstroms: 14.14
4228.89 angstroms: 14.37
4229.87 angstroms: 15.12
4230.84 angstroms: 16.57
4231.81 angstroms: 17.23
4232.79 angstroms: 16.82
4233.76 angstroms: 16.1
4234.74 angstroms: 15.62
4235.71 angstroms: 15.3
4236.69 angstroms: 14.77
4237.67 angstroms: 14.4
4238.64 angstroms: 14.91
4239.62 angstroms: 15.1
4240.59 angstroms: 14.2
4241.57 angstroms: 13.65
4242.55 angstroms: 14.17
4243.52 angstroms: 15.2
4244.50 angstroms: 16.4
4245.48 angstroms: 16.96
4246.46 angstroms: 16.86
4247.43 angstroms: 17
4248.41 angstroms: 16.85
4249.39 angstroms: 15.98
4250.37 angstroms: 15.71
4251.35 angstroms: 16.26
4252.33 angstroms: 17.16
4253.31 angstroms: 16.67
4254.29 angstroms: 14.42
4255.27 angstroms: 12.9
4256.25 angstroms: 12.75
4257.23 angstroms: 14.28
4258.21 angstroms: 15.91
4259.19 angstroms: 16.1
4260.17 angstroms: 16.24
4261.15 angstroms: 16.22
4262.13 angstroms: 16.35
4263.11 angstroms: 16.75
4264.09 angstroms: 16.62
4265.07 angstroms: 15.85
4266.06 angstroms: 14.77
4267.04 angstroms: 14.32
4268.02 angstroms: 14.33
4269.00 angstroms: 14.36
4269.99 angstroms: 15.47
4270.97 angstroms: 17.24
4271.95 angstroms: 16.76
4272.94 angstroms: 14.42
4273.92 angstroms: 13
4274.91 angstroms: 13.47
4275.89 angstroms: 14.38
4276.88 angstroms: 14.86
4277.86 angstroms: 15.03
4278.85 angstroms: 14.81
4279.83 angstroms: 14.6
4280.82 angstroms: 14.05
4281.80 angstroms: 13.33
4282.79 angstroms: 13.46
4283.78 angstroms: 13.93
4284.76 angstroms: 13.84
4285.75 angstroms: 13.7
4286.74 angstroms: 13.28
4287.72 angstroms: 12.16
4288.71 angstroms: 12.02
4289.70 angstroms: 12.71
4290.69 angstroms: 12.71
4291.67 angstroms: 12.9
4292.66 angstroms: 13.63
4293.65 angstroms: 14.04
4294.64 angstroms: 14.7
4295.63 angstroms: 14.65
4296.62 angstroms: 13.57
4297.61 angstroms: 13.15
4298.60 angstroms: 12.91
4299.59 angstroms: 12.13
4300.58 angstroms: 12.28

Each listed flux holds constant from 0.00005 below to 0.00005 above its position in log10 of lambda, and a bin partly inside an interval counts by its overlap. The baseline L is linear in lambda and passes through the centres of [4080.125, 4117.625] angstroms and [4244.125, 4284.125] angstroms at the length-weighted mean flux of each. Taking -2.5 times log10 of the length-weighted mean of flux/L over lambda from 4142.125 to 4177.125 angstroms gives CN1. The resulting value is 0.086 mag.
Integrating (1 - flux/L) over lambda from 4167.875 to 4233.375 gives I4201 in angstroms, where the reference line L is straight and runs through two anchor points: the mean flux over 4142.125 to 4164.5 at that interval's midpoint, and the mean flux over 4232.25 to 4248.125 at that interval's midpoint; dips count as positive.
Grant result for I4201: 1.9 angstroms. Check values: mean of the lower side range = 13.1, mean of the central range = 14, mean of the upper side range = 15.5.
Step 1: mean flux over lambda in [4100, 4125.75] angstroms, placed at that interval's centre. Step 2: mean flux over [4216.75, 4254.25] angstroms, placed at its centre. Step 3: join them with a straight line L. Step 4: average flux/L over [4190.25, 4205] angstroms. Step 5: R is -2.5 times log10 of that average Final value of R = 0.07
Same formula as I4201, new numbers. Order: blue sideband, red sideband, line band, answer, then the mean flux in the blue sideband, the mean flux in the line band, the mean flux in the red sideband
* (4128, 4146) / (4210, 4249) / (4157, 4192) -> 1.1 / 12.9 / 13.4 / 15.1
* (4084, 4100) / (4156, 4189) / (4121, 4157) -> 1.6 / 13.9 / 13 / 13.4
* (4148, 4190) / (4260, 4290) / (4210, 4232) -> -1.3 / 13.3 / 14.8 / 14.6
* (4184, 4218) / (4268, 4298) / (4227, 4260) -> -3.5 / 13.9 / 15.4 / 14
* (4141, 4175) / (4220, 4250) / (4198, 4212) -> 1.0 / 13.2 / 13.4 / 15.3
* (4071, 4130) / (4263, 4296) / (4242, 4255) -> -1.7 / 13.7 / 16.1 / 14.3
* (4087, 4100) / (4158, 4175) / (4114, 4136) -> -0.9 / 13.5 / 14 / 13.4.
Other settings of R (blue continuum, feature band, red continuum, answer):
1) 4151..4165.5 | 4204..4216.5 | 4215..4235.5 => 0.08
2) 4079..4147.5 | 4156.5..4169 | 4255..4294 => 0.02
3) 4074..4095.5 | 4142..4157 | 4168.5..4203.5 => 0.06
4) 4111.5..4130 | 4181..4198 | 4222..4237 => 0.03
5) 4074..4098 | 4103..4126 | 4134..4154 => -0.05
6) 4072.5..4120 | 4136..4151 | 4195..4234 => 0.14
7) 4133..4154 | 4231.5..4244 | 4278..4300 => -0.15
